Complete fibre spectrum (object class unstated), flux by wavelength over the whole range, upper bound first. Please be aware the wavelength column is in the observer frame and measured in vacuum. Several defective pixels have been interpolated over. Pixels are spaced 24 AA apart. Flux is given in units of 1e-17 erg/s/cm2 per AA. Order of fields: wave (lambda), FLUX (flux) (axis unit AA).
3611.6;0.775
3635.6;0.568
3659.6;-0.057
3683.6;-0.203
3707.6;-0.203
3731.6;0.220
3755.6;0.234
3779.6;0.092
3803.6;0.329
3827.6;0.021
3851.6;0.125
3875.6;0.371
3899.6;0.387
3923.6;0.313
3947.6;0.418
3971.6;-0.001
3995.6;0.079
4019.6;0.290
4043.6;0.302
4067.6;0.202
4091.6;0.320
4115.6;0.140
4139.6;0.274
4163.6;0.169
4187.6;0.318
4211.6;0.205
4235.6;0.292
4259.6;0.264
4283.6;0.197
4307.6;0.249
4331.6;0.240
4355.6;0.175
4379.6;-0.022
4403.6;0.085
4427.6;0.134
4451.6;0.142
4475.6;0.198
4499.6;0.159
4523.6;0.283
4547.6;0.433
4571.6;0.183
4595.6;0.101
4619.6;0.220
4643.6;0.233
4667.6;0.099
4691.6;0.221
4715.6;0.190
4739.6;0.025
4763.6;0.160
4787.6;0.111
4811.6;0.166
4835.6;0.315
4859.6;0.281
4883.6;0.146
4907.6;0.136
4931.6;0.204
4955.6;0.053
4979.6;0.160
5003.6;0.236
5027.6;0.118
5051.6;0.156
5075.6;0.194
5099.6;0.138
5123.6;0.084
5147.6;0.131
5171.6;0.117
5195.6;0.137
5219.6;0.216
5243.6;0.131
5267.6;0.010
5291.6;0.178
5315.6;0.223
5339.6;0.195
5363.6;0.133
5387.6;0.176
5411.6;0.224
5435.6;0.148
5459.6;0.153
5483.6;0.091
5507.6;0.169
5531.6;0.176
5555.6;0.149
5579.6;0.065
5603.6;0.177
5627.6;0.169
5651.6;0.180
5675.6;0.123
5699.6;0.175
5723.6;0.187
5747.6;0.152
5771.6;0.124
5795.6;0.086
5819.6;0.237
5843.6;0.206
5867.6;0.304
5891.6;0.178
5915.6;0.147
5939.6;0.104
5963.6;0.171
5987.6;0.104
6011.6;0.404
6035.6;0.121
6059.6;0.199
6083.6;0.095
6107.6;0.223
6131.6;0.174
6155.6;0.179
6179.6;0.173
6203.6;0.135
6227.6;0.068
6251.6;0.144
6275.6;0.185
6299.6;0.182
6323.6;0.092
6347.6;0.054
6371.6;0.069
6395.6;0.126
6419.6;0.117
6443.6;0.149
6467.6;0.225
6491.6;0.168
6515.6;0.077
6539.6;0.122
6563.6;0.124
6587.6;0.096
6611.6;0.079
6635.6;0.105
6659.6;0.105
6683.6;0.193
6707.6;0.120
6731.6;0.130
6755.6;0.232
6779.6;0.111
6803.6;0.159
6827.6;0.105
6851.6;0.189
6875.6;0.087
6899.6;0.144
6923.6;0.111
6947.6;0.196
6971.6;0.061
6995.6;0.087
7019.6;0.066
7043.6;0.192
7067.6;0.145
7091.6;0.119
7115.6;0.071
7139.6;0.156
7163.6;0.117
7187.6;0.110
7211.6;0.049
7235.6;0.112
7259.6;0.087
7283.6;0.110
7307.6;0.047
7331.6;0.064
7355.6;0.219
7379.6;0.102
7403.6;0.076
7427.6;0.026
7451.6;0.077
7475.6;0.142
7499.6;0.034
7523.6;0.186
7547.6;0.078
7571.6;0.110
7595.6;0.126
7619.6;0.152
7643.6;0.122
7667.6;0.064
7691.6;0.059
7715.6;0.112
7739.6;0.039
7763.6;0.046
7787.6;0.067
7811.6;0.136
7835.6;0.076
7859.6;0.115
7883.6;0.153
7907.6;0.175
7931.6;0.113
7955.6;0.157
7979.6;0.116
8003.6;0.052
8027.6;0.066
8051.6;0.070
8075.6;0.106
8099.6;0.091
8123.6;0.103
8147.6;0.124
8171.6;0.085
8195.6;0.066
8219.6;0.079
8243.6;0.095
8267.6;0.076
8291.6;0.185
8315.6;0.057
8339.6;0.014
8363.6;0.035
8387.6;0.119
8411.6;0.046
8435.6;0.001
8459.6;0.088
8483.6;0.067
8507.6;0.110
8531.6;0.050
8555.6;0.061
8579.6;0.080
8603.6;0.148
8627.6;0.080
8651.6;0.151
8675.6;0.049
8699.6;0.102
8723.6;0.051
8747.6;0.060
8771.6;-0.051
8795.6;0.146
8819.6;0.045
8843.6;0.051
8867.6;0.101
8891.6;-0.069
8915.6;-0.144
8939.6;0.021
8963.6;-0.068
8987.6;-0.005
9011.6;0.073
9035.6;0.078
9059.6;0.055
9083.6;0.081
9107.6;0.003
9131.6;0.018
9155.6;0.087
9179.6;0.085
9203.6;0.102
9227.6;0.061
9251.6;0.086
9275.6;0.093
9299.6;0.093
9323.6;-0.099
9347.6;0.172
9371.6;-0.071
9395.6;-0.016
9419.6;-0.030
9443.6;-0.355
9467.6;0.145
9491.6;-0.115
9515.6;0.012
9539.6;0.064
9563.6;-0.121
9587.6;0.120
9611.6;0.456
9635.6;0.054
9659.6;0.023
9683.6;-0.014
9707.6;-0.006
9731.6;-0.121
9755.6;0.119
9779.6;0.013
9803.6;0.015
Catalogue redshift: 1.576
